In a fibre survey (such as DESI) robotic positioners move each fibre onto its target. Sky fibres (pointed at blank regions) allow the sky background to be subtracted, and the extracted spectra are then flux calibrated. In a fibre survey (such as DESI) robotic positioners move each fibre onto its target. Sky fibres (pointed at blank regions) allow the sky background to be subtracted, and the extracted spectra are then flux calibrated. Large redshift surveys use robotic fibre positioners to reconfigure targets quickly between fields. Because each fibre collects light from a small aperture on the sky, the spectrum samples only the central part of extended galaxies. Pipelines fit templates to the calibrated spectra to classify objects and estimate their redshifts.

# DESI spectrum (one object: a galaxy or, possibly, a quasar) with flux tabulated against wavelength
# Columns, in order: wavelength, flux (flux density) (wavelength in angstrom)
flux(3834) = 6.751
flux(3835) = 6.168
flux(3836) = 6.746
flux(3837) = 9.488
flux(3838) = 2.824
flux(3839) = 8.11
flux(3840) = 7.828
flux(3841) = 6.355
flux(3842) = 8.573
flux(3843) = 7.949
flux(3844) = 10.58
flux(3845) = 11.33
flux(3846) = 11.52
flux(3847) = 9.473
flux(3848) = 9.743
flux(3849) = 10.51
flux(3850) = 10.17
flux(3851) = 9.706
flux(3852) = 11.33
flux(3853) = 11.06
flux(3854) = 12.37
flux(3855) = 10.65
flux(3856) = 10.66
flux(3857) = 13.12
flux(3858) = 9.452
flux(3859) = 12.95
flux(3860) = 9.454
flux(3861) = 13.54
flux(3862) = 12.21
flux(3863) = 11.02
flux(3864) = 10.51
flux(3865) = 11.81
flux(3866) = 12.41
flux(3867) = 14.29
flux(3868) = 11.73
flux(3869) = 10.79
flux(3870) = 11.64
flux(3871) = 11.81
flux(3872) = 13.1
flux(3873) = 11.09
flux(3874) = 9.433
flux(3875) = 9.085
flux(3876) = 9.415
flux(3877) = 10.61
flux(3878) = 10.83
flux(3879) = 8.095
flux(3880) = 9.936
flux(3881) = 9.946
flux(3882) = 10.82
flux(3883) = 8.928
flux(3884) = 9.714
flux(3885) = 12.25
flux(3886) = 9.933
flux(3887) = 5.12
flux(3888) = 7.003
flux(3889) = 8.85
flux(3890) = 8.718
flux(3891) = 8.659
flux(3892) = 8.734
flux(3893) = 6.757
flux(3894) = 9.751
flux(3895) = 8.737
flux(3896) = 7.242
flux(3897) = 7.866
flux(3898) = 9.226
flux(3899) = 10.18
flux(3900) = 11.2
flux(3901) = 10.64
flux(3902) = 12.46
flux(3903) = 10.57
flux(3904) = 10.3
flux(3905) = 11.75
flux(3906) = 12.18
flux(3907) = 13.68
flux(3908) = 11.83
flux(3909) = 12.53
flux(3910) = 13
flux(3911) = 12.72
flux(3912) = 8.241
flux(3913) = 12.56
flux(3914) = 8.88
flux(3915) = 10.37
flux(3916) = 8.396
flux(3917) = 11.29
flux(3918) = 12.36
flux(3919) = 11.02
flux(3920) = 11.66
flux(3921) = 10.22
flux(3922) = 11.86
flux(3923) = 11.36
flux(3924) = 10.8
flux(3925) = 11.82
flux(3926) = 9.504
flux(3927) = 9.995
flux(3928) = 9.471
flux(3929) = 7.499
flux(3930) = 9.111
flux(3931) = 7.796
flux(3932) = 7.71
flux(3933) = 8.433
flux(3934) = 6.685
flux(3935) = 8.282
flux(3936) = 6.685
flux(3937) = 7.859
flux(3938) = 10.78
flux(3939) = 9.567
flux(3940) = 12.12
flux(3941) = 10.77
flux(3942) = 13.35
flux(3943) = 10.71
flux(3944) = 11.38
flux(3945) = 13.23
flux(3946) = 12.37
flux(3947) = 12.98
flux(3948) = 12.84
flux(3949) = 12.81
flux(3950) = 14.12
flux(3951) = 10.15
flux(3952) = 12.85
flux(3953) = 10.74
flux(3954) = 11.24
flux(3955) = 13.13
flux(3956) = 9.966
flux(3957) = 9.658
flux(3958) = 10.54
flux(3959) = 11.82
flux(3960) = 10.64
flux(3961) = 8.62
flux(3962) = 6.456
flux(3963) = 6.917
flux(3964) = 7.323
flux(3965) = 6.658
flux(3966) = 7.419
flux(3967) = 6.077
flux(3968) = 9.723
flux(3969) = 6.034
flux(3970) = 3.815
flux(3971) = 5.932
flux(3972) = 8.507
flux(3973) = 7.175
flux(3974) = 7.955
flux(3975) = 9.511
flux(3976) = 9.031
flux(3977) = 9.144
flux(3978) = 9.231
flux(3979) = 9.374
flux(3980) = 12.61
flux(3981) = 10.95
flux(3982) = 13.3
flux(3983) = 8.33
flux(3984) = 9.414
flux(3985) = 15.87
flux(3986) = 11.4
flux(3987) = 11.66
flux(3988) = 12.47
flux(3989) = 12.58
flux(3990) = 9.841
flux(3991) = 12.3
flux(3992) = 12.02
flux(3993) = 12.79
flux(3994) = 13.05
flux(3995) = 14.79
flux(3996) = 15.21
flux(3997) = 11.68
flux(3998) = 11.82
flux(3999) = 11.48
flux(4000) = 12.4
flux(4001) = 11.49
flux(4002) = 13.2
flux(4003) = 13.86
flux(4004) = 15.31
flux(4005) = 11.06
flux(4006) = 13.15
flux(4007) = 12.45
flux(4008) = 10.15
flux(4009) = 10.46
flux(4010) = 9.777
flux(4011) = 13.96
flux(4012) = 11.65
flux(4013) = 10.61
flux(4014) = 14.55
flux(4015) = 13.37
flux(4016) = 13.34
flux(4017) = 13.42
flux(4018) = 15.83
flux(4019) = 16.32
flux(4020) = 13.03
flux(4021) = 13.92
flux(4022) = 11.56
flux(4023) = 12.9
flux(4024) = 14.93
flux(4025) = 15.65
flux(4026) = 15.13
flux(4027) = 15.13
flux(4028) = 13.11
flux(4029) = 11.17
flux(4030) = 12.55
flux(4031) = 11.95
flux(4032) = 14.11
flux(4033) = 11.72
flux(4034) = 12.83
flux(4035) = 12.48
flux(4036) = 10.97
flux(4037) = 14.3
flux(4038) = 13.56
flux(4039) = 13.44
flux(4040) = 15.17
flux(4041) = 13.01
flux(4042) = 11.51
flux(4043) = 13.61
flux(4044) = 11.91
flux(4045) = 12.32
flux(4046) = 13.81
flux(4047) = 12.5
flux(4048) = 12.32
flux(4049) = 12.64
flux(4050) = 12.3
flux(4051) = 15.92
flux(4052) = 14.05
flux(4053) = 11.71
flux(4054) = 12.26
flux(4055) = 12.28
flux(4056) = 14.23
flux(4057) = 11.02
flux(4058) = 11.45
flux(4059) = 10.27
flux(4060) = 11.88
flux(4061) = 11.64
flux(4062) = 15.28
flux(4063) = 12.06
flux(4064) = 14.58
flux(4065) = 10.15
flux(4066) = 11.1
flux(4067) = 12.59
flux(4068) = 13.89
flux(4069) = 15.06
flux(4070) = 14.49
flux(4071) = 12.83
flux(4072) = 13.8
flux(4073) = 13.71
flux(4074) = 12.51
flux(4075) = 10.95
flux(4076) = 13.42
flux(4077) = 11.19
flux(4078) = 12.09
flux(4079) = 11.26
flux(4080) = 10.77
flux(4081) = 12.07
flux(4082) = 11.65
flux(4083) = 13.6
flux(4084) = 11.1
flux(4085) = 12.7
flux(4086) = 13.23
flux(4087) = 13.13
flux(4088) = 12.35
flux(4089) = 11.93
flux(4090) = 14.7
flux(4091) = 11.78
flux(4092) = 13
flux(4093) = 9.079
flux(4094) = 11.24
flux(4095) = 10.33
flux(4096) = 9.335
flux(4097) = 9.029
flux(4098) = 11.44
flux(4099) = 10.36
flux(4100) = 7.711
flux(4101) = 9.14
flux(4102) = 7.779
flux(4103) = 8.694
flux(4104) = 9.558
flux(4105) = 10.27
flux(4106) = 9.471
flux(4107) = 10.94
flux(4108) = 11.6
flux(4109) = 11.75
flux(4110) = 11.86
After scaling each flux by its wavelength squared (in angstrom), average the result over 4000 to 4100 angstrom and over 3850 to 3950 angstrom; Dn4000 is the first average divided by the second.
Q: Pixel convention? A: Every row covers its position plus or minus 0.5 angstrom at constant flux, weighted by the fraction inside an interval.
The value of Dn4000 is 1.3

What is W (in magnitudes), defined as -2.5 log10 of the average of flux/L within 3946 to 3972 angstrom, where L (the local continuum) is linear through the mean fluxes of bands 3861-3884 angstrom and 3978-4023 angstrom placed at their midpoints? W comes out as 0.24 mag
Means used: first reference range 10.9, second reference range 12.4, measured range 9.57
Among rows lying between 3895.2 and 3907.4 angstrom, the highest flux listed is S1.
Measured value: 13.68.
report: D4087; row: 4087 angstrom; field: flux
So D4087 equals 13.13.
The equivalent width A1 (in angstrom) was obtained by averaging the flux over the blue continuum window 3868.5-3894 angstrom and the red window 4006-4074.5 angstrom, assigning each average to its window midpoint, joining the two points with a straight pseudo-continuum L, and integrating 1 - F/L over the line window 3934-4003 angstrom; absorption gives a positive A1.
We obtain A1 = 5.65 angstrom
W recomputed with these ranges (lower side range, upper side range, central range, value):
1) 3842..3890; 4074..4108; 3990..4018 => -0.16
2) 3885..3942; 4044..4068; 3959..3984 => 0.29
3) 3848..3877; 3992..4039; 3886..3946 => 0.18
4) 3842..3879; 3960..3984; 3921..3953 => -0.15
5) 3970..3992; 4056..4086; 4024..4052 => -0.14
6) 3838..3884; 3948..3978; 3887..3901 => 0.17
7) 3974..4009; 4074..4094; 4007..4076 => -0.09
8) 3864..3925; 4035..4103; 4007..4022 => -0.10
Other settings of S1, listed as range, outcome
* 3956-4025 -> 16.32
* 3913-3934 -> 12.56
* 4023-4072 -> 15.92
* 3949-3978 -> 14.12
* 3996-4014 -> 15.31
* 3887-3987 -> 15.87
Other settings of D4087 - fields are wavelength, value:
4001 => 11.49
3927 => 9.995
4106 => 9.471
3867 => 14.29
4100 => 7.711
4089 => 11.93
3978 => 9.231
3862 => 12.21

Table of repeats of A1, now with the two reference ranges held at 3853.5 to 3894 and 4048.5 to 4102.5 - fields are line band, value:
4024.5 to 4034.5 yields -1.4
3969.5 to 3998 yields 1.5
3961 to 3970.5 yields 3.7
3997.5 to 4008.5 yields -0.9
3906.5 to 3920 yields -0.7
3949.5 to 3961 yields -0.2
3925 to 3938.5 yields 2.9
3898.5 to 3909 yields -0.8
